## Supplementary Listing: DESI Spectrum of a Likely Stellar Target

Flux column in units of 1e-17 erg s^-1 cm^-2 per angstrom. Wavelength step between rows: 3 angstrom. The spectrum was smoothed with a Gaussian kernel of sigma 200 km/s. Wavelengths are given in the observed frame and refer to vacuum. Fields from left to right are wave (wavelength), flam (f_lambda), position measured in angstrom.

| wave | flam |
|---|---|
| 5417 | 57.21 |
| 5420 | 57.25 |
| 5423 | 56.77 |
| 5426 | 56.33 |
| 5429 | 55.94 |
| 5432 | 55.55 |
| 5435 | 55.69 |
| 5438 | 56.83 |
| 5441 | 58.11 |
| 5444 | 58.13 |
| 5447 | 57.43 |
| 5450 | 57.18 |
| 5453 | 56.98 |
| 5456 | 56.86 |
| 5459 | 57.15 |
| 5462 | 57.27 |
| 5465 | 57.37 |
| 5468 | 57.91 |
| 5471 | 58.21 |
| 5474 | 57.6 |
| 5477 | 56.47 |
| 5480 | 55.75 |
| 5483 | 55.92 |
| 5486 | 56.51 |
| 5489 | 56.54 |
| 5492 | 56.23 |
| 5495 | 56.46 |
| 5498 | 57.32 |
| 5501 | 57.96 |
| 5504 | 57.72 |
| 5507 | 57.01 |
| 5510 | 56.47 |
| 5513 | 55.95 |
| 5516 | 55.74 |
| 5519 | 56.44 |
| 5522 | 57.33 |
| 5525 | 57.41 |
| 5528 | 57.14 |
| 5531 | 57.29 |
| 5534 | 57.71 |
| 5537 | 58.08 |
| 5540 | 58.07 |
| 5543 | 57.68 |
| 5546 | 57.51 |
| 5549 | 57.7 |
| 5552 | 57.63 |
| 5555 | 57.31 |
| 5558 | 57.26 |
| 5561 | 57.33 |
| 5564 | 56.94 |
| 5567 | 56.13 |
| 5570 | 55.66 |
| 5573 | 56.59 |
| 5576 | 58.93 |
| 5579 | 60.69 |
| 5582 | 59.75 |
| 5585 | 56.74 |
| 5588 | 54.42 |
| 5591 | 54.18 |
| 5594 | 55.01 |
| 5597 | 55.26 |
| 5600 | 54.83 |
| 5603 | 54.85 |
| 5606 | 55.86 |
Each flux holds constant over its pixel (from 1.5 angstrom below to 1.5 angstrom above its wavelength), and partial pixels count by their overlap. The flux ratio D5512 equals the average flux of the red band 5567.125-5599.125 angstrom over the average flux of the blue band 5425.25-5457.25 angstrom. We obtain 1.00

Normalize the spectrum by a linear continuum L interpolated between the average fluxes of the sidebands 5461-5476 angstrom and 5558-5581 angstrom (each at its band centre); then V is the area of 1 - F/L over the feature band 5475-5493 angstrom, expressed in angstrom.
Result 0.4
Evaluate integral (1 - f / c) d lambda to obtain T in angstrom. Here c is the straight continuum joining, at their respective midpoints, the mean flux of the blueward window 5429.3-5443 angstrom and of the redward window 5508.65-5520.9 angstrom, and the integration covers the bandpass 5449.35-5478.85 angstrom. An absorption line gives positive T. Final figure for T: -0.5 angstrom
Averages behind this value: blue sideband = 56.5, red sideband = 56.2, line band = 57.3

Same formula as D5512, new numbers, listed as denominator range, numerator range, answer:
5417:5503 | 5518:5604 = 1.00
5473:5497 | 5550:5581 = 1.02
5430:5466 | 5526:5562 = 1.01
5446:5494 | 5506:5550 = 1.00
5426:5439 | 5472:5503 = 1.01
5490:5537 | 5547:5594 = 1.00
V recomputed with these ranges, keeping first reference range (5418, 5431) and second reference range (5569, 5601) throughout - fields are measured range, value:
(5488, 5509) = -0.2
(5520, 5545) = -0.4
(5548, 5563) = -0.2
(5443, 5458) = -0.2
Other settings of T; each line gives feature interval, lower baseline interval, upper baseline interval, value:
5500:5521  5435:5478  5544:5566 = 0.2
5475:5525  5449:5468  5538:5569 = 0.5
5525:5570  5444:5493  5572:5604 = -0.5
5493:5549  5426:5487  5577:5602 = -0.5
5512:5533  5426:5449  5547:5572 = 0.0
